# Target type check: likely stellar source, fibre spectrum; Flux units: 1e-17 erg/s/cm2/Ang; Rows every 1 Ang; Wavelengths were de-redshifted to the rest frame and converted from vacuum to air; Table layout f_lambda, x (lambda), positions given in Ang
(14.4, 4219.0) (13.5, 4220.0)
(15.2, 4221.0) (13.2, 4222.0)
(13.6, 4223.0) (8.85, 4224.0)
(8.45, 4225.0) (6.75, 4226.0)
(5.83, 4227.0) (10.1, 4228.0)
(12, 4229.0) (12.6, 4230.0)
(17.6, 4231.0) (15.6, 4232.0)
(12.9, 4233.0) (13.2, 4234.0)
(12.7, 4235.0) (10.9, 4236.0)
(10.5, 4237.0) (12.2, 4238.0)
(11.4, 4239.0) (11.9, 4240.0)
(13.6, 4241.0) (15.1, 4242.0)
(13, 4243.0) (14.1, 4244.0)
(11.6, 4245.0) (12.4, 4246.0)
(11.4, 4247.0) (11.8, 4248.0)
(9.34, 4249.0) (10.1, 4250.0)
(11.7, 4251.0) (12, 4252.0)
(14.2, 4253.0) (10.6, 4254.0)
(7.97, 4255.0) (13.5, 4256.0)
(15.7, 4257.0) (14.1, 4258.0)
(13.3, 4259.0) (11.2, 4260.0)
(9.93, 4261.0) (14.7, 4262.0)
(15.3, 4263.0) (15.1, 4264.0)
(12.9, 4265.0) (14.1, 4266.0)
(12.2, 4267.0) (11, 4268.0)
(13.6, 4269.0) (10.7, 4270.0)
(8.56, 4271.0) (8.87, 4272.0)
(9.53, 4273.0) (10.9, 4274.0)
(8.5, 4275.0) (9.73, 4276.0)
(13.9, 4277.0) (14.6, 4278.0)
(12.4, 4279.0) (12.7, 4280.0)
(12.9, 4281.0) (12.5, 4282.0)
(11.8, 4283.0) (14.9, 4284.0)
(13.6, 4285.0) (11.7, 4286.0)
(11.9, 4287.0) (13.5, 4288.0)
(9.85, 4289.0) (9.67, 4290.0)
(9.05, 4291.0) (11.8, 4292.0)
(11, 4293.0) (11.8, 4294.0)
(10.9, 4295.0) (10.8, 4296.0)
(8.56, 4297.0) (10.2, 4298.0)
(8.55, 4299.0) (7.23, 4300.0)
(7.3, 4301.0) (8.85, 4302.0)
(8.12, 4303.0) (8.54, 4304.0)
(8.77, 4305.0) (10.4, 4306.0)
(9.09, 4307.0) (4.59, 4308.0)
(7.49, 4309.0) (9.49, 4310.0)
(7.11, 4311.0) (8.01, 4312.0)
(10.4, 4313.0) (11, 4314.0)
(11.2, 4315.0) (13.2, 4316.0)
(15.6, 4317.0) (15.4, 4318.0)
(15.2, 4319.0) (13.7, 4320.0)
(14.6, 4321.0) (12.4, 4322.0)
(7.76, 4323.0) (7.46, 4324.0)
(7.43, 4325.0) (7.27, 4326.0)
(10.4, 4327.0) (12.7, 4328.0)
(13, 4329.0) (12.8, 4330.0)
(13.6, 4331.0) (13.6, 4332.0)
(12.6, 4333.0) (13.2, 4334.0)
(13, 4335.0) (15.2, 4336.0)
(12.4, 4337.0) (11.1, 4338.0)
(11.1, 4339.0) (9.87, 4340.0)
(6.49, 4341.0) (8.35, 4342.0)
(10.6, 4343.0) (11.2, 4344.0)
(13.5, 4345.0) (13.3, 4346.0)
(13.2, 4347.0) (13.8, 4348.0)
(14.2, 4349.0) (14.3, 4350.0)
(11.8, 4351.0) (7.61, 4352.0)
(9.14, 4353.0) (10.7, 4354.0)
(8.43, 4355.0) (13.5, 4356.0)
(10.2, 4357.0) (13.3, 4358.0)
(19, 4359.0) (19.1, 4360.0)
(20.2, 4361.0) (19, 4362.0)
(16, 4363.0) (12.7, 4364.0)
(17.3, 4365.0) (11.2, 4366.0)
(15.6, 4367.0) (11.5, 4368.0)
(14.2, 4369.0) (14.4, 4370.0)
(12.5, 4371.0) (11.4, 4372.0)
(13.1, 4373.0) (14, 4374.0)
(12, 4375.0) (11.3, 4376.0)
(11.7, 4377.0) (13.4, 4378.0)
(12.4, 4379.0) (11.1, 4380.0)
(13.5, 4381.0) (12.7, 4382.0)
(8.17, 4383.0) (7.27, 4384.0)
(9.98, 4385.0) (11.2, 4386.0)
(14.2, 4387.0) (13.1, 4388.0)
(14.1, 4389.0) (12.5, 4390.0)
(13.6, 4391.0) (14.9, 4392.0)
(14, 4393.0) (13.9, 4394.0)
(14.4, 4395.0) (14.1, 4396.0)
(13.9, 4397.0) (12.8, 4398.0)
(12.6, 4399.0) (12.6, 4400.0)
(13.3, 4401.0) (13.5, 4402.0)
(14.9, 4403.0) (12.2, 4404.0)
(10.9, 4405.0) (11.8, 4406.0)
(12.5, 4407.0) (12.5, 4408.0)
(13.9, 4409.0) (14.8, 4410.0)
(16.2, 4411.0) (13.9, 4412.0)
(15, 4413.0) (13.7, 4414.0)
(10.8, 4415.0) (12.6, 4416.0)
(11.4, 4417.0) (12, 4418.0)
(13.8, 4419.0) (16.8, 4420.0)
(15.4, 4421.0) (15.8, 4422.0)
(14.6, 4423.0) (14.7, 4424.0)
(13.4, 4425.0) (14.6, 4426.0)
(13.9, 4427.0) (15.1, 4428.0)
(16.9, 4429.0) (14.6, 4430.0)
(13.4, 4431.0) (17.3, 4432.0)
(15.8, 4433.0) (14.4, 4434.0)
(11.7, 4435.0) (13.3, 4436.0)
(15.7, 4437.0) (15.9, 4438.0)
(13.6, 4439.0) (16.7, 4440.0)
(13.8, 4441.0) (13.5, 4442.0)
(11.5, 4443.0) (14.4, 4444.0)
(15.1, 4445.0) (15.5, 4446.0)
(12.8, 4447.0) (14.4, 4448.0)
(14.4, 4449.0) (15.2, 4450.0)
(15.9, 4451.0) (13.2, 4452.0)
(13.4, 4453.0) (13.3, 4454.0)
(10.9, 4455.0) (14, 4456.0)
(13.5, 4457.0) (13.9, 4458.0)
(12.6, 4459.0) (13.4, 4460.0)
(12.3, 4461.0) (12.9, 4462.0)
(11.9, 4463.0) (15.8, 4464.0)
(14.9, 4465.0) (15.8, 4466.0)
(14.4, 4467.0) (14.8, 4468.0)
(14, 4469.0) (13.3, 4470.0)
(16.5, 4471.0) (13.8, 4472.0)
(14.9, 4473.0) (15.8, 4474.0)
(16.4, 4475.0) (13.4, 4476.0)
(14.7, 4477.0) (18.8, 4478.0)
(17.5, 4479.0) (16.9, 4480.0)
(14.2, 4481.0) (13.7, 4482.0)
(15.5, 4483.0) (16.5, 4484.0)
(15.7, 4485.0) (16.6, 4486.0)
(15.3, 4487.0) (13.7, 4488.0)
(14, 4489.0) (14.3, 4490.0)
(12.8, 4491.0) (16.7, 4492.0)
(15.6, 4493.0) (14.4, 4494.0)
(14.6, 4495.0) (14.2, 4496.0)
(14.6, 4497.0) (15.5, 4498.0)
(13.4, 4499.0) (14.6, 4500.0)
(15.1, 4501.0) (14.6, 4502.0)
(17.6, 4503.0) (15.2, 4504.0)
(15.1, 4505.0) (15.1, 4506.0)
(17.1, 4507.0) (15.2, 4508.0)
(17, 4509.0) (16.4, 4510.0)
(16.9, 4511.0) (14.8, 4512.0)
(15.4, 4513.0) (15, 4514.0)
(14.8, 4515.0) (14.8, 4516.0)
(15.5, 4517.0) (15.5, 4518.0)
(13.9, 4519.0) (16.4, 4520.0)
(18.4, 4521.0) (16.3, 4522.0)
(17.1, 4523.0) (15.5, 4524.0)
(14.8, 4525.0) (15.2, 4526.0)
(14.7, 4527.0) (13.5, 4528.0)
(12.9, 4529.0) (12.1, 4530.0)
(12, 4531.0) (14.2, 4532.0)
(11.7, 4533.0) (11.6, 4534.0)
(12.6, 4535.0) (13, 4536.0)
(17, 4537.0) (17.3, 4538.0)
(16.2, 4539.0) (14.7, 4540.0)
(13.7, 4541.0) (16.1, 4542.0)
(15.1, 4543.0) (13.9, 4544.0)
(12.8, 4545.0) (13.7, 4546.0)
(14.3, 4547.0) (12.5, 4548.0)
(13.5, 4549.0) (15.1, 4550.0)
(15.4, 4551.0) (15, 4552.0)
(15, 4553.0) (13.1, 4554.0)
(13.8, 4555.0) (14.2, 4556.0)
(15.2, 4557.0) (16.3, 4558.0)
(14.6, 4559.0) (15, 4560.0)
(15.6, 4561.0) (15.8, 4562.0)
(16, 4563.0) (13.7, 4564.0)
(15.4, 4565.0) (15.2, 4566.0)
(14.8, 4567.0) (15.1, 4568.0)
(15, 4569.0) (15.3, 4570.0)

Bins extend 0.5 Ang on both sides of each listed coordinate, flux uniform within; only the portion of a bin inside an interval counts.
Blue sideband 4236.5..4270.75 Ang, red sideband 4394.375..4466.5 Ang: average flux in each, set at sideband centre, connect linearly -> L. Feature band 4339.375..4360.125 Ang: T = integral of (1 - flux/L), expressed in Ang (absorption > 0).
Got 2.2 Ang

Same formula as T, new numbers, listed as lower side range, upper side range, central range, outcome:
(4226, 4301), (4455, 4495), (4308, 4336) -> 2.7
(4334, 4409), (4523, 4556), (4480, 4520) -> -3.9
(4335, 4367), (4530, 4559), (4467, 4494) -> -2.7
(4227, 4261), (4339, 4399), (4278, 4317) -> 6.5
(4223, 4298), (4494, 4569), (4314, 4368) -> 0.6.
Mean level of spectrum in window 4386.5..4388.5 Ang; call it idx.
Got 13.6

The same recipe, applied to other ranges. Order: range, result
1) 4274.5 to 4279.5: 11.8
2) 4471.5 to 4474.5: 14.8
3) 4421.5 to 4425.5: 14.6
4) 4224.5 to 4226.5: 7.6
